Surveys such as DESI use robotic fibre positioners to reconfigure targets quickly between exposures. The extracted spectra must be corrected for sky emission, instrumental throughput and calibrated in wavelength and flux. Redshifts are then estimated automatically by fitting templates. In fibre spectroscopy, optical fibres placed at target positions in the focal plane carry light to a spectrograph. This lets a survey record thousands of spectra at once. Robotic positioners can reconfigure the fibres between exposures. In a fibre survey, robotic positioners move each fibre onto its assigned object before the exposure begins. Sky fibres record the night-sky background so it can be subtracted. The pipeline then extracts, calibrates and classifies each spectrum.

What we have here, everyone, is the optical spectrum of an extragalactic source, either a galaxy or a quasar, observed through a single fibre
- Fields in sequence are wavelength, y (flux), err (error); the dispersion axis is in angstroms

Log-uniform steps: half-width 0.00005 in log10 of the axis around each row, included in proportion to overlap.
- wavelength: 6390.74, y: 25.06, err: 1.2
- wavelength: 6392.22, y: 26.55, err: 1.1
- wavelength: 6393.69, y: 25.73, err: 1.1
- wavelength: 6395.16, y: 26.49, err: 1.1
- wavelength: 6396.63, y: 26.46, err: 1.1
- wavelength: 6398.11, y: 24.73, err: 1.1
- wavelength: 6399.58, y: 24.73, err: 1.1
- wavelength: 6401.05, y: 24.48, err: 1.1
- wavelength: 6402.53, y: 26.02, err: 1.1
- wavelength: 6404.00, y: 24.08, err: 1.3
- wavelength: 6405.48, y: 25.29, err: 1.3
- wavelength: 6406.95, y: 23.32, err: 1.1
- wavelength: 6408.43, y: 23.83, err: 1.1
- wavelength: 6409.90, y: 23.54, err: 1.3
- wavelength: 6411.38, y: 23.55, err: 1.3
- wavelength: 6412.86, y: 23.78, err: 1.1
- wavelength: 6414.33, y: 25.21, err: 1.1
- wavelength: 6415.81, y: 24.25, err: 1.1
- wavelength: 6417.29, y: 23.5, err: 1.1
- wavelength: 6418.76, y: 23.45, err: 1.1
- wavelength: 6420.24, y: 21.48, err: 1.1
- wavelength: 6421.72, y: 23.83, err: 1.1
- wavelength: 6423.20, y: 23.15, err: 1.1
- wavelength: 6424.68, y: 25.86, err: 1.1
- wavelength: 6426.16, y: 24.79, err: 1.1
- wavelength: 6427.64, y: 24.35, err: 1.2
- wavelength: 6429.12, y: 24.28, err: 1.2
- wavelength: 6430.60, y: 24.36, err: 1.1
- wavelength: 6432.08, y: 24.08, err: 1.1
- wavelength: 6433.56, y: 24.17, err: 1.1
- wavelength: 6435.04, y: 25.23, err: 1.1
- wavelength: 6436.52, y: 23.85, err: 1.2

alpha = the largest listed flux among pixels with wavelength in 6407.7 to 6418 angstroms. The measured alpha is 25.21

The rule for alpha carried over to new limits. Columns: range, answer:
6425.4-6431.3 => 24.79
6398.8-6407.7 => 26.02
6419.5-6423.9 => 23.83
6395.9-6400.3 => 26.46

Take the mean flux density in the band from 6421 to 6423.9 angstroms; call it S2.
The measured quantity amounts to 23.5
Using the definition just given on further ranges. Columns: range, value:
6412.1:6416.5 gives 24.4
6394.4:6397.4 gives 26.4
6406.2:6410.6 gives 23.6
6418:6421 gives 22.5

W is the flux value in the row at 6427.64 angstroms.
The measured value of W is 24.35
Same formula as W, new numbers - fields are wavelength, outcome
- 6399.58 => 24.73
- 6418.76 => 23.45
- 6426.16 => 24.79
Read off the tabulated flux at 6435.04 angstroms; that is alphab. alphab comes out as 25.23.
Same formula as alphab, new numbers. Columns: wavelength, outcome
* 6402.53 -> 26.02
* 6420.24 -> 21.48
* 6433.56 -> 24.17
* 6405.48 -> 25.29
